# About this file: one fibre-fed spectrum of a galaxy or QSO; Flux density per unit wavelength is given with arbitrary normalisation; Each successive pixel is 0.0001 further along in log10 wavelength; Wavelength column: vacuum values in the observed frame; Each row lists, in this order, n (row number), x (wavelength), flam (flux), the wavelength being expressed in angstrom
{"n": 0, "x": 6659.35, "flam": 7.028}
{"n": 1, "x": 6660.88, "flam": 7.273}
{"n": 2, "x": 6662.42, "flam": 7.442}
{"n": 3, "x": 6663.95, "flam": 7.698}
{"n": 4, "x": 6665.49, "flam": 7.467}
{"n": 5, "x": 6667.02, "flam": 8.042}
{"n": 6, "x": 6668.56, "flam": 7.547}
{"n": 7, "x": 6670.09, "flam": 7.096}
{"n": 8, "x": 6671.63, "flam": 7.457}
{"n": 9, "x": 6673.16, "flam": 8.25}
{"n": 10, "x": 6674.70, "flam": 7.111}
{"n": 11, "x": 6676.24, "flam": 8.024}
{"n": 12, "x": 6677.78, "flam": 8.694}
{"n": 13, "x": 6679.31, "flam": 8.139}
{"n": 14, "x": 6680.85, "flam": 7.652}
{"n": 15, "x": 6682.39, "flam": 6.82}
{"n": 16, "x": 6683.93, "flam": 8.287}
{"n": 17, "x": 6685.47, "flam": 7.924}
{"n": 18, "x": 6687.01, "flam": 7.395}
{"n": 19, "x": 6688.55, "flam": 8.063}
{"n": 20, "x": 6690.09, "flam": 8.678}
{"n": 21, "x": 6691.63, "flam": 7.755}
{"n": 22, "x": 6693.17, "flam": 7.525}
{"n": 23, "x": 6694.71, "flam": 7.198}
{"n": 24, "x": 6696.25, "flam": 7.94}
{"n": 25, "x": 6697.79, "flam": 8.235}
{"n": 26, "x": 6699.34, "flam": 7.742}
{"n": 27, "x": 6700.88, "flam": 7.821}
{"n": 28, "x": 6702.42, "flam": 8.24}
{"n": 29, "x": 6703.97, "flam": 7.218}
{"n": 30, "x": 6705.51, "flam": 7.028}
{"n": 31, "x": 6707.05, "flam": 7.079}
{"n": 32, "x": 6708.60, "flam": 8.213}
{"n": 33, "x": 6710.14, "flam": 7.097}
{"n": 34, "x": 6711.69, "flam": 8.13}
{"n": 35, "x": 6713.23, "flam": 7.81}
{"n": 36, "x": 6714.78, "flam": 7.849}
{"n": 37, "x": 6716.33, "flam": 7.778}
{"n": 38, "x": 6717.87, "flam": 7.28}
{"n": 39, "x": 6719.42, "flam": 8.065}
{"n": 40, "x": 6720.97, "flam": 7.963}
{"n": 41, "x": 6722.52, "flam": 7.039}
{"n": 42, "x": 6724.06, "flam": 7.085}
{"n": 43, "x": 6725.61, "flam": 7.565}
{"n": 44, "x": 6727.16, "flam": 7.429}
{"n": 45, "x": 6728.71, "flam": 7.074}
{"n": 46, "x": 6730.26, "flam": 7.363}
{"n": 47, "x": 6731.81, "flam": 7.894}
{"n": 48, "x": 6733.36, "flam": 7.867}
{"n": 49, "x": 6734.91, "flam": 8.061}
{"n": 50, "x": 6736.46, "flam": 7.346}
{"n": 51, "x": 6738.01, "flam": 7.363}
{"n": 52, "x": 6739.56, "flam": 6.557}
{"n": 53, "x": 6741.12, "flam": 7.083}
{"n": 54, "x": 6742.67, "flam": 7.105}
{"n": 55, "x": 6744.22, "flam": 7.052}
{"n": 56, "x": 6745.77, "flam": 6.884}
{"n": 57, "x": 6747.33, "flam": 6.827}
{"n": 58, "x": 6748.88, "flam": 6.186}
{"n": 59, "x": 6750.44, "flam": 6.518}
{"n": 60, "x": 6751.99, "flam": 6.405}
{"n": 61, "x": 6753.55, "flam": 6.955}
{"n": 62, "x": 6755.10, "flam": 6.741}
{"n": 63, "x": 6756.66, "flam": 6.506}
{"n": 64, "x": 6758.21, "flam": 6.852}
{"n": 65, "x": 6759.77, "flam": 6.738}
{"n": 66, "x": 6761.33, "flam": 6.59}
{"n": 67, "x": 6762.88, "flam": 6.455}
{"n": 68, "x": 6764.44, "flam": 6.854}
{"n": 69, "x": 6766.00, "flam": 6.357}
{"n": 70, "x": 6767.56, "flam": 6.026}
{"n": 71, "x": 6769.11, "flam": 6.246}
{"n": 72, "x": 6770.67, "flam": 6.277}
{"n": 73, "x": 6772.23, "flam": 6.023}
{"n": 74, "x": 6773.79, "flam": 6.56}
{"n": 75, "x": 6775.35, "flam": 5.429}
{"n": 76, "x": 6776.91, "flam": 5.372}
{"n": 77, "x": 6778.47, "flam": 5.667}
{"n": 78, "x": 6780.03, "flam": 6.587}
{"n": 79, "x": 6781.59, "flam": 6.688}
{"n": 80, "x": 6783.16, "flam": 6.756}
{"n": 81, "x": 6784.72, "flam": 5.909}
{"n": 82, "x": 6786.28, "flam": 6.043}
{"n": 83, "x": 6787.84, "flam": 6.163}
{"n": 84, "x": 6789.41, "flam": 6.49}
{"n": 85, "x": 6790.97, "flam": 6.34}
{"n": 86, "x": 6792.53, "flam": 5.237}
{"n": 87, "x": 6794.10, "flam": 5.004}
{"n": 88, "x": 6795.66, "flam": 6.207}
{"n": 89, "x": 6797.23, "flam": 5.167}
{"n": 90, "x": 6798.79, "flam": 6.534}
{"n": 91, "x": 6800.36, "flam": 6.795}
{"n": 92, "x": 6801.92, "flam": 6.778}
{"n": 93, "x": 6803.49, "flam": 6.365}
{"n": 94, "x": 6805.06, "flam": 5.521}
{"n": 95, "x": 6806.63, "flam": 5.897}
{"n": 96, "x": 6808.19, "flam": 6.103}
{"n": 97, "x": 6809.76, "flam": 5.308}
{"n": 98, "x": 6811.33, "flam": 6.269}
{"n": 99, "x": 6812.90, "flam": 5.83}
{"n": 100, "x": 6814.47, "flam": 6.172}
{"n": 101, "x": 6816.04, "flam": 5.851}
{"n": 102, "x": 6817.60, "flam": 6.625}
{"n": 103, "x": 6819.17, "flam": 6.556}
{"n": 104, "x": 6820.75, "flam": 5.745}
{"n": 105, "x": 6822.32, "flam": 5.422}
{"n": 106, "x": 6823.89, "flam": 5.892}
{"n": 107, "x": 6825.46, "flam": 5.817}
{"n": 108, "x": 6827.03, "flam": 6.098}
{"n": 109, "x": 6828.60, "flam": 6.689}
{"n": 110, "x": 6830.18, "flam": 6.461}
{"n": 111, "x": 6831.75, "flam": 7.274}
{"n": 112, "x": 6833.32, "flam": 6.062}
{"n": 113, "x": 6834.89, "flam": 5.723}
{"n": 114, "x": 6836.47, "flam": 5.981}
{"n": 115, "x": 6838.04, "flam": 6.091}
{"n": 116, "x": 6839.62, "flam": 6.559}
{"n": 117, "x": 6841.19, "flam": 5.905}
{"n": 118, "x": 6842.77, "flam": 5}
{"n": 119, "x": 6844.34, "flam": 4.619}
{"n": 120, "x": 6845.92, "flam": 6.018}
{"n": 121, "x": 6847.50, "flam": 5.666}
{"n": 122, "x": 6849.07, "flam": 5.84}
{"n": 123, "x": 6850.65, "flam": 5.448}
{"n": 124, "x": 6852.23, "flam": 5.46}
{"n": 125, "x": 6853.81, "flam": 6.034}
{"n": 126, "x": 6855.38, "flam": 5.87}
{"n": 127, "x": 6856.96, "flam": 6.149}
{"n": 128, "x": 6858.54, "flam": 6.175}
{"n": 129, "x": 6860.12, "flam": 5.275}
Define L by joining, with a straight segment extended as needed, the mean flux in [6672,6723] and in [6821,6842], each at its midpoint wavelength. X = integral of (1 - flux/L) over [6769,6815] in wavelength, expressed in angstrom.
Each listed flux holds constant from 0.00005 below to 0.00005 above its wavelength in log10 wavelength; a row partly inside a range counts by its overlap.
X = 3.90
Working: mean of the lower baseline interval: 7.76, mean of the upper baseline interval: 6.14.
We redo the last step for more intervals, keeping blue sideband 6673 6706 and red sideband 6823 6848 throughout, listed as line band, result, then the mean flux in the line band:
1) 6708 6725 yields -0.43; 7.66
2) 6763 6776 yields 1.09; 6.24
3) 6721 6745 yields -0.27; 7.35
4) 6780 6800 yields 1.45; 6.08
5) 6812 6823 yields 0.32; 6.04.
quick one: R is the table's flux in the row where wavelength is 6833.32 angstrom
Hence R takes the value 6.062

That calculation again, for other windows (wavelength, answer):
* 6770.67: 6.277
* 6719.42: 8.065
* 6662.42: 7.442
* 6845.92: 6.018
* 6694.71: 7.198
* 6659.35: 7.028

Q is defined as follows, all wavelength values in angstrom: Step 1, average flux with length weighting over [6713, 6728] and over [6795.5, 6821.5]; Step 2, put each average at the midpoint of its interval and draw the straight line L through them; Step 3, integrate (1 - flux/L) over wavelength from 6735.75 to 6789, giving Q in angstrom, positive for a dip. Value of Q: 2.9 angstrom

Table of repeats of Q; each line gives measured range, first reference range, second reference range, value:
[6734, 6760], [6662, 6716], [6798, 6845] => 0.4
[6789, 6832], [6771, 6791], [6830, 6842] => 0.9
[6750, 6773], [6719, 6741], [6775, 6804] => 0.8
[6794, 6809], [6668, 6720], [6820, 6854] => 0.6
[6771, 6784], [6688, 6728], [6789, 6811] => 0.5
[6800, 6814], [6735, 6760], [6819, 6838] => 0.5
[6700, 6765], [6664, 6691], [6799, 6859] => -0.8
